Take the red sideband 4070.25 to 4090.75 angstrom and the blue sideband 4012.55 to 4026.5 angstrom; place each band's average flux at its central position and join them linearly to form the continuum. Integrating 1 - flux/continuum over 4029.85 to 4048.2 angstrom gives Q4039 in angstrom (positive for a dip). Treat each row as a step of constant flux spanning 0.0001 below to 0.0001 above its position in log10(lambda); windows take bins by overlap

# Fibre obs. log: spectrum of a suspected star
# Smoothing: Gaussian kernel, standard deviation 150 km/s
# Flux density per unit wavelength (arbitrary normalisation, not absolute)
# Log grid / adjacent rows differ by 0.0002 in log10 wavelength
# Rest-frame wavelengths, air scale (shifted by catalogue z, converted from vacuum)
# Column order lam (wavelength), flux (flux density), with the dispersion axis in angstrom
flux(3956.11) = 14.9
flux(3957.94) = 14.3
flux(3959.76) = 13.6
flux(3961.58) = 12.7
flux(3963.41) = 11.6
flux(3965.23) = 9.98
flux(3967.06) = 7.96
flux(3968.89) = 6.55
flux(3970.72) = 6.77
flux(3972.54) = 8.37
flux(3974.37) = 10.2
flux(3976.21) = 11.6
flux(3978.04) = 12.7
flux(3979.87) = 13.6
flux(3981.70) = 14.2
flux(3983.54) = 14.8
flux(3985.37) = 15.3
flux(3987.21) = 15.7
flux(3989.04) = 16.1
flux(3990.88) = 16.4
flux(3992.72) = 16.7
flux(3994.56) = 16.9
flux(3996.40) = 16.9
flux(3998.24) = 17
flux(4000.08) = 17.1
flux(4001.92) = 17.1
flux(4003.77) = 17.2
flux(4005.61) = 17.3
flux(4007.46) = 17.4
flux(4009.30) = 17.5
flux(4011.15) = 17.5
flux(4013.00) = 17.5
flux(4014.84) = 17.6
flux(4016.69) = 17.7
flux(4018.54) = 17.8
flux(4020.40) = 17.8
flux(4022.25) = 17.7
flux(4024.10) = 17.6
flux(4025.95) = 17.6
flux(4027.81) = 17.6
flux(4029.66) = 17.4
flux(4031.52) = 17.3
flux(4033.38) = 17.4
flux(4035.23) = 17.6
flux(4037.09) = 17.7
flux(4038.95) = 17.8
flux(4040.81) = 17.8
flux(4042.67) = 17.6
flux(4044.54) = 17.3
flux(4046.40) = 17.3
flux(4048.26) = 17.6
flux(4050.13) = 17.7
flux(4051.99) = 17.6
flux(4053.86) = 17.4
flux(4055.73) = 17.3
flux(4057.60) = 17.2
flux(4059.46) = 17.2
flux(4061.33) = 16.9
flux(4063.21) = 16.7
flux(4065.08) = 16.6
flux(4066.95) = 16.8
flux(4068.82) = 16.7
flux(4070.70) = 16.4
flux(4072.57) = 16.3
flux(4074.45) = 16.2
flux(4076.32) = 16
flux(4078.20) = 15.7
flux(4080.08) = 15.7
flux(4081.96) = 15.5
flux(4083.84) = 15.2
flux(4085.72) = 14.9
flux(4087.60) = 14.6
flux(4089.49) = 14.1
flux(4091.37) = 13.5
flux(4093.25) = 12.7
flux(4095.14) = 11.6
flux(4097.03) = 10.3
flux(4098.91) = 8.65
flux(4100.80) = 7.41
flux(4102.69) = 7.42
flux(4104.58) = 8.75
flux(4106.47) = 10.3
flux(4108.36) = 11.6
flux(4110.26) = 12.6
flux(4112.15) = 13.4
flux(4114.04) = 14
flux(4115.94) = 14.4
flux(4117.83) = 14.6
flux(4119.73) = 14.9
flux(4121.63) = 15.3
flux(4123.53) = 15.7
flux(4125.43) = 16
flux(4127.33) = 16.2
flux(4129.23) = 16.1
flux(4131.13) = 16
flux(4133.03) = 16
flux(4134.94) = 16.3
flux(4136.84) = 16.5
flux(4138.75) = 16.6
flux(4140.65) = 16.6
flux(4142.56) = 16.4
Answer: -0.6 angstrom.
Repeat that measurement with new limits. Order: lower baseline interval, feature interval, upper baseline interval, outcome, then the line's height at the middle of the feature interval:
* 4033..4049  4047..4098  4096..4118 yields -4.5 angstrom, 14.4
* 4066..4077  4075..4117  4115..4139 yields 9.0 angstrom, 16.1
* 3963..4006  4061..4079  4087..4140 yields -3.9 angstrom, 13.5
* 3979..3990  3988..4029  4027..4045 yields -2.8 angstrom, 16.2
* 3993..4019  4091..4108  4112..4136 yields 6.2 angstrom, 15.8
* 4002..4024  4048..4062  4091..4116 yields -2.8 angstrom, 14.5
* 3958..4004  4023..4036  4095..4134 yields -4.1 angstrom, 13.3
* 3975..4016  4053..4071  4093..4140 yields -2.9 angstrom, 14.6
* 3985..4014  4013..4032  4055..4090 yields -1.1 angstrom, 16.6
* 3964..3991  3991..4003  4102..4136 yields -4.7 angstrom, 12.2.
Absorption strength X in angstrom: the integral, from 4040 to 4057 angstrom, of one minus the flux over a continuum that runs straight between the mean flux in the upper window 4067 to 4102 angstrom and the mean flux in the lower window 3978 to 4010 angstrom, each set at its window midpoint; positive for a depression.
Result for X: -3.0 angstrom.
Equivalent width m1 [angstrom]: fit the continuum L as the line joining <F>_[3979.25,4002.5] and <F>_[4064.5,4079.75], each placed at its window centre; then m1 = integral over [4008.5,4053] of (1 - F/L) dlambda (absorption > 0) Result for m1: -3.9 angstrom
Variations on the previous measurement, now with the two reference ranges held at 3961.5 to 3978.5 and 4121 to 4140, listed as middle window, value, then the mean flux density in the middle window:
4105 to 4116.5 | 2.1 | 12.5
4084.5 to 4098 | 1.3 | 13.1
